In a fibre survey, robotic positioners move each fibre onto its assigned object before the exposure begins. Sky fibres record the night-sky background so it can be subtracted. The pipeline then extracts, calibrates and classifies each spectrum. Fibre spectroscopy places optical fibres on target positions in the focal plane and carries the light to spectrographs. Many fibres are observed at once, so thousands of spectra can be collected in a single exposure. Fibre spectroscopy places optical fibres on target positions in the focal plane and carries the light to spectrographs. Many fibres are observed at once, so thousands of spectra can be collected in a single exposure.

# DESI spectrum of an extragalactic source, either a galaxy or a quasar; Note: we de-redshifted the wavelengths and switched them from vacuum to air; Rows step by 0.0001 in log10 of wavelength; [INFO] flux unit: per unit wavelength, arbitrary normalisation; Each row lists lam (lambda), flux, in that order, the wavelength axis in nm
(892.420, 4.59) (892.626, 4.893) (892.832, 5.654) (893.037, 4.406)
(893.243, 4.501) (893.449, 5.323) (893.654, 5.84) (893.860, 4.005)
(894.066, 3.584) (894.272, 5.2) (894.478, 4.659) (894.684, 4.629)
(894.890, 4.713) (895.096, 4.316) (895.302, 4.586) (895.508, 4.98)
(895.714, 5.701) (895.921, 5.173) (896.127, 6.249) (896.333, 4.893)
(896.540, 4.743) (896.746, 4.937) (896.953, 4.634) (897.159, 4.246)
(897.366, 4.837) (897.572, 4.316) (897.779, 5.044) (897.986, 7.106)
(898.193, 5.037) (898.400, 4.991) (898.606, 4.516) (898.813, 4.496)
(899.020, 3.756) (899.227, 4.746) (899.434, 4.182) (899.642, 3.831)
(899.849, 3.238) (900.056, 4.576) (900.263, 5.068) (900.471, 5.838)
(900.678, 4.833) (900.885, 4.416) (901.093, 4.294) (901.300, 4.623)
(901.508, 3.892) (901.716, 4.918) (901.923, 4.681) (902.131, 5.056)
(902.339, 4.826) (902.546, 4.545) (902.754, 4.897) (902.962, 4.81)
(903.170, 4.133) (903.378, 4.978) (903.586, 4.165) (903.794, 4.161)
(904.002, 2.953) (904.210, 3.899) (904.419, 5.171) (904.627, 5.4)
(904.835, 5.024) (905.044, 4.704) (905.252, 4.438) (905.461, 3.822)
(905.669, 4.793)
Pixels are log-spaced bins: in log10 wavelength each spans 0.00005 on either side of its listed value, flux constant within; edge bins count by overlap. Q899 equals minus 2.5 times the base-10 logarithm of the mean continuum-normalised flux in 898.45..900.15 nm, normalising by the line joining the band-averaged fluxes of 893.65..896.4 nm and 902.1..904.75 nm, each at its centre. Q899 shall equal 0.12 mag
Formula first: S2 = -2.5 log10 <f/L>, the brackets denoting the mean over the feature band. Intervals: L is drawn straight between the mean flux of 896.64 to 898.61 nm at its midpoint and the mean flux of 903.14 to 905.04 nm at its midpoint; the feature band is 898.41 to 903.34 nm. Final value 0.04 mag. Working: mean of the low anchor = 4.99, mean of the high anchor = 4.46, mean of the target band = 4.54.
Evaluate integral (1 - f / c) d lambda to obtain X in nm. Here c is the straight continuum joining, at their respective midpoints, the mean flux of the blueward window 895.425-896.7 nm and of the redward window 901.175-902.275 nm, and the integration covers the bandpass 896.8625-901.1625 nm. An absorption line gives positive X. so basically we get 0.24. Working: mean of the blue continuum 5.28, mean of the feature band 4.67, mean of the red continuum 4.63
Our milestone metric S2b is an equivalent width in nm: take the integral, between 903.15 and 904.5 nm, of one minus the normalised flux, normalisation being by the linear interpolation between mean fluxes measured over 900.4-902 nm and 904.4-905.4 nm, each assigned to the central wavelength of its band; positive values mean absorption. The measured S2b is 0.174 nm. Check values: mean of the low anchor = 4.66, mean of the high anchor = 4.88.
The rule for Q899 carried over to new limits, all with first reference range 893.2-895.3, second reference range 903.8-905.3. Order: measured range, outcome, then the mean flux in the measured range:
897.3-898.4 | -0.14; 5.26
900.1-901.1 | -0.08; 4.93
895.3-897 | -0.11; 5.14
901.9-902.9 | -0.07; 4.81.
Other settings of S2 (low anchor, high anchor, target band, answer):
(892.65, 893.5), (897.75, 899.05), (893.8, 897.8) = 0.05 mag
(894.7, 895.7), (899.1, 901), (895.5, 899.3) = -0.07 mag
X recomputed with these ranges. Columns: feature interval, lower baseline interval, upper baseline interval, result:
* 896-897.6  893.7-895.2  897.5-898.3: 0.07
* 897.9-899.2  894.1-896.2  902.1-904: -0.05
